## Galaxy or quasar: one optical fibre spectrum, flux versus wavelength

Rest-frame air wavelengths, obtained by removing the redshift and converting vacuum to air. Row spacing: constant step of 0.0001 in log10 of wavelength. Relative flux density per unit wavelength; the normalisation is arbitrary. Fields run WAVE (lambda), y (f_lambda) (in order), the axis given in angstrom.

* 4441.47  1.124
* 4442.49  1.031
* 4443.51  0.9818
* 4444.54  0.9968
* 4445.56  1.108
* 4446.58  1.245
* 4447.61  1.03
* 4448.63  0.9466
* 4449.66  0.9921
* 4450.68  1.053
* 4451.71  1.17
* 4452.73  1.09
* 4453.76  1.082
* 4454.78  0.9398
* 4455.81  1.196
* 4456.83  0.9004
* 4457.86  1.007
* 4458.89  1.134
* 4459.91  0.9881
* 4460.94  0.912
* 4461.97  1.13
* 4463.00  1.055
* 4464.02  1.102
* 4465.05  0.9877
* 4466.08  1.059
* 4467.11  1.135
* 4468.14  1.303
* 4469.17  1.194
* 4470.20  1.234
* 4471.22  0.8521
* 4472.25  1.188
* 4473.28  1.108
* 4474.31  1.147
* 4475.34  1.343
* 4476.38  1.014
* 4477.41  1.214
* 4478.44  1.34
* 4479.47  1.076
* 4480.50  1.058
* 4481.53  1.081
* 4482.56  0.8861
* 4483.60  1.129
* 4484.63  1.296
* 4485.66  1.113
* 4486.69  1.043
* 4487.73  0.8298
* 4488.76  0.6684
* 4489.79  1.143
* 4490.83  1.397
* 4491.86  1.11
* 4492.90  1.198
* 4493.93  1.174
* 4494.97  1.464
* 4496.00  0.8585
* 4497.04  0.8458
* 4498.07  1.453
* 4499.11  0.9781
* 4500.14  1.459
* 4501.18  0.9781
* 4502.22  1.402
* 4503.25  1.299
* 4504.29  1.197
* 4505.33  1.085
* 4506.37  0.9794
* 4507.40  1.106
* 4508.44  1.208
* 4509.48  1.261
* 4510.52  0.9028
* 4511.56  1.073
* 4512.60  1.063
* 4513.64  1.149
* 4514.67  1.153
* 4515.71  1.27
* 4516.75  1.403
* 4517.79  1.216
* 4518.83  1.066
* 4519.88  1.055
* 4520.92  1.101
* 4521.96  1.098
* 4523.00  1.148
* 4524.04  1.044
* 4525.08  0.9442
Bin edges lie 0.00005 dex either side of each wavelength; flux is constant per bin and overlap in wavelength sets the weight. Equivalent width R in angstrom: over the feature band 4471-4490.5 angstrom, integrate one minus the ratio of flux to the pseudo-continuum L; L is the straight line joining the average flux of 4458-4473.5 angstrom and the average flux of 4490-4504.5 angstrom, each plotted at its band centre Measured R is 0.9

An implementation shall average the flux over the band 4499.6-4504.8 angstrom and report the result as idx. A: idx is 1.27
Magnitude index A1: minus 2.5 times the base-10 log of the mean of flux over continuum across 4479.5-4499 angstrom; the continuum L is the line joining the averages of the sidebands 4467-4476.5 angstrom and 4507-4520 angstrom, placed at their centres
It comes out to 0.06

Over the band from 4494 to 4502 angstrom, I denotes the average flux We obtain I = 1.16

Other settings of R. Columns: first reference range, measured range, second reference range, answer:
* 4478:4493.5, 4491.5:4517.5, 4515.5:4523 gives -0.71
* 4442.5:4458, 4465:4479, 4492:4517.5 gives -0.78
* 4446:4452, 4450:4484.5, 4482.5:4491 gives -1.17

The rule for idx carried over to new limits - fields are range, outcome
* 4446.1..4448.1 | 1.13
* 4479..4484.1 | 1.05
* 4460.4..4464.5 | 1.05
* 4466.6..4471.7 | 1.15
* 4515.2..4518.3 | 1.3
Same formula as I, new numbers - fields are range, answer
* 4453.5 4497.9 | 1.09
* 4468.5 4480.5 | 1.15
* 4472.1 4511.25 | 1.13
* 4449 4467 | 1.05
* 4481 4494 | 1.08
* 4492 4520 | 1.16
